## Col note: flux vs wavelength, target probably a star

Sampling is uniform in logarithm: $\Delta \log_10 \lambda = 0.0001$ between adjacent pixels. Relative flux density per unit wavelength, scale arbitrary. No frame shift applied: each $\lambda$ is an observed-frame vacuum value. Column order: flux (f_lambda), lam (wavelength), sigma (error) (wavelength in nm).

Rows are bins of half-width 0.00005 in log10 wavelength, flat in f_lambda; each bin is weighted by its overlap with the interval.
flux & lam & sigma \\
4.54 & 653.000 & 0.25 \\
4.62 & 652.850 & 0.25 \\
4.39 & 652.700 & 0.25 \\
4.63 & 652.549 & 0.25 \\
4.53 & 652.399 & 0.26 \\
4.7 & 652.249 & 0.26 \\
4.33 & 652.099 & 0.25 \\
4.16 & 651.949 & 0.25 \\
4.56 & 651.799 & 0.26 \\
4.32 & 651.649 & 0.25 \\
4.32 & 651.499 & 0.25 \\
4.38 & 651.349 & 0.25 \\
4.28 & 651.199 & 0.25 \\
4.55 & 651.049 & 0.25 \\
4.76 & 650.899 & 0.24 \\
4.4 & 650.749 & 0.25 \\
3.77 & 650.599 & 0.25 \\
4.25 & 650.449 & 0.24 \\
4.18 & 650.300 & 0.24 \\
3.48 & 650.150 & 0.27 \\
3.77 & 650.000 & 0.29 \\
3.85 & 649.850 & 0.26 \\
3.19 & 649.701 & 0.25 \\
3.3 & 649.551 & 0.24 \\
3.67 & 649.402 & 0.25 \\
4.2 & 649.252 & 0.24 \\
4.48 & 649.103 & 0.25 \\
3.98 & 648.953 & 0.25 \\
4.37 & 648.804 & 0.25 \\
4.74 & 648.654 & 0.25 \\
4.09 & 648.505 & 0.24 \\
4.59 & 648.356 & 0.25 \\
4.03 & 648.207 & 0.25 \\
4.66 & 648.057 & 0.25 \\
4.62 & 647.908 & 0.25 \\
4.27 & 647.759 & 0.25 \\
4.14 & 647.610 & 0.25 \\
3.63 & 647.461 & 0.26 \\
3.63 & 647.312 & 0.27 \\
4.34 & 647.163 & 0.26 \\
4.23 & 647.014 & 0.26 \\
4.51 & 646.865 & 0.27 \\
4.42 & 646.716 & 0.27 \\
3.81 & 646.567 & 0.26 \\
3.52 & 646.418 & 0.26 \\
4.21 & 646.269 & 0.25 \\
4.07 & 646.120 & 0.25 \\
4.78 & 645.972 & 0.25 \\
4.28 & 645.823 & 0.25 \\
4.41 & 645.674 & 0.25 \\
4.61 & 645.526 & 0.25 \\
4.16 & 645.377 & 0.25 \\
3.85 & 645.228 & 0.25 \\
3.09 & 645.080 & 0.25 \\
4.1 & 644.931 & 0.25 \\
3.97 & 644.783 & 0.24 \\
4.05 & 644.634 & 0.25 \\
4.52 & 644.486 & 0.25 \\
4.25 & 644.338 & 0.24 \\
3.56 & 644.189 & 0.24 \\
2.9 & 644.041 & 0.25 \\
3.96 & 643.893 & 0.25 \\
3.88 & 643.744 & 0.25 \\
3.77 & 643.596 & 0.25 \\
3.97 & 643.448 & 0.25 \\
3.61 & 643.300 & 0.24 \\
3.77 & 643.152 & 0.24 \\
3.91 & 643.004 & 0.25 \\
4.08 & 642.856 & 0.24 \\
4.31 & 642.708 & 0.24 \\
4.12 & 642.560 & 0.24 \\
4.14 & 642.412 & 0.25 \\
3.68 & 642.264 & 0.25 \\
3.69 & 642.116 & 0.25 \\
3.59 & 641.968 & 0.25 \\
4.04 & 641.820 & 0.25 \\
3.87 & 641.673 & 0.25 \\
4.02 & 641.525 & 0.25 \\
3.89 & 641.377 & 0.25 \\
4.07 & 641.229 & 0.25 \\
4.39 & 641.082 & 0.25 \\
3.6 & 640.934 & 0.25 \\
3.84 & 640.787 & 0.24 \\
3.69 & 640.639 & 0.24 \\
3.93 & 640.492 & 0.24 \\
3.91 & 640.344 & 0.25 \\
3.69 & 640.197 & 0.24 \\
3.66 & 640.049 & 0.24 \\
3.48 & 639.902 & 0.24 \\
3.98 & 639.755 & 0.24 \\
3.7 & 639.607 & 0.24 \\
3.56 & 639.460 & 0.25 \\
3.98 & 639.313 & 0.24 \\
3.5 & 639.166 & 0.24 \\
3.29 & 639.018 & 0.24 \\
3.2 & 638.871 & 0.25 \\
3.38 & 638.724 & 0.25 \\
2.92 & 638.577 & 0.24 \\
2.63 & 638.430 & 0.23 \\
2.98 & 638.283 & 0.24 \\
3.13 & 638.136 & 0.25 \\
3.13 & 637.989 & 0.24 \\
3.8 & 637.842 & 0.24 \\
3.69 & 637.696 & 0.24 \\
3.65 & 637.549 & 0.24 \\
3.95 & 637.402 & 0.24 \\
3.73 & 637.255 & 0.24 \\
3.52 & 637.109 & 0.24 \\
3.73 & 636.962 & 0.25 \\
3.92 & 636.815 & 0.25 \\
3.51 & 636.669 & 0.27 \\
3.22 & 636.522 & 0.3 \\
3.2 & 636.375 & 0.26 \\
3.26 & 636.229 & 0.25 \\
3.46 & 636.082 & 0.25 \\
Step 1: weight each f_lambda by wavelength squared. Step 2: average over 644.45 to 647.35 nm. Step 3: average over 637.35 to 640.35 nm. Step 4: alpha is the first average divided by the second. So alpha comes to 1.21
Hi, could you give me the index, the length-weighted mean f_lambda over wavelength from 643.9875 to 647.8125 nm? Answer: 4.06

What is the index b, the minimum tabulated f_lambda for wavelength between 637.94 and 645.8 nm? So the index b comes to 2.63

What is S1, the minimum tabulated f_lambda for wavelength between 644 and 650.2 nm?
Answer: 2.9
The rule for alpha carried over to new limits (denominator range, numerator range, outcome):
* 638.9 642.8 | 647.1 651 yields 1.10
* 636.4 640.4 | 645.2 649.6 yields 1.23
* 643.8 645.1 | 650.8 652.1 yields 1.17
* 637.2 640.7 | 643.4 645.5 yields 1.12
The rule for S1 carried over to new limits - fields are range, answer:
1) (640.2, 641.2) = 3.6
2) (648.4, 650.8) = 3.19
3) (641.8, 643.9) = 3.59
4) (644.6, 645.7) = 3.09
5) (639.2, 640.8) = 3.48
